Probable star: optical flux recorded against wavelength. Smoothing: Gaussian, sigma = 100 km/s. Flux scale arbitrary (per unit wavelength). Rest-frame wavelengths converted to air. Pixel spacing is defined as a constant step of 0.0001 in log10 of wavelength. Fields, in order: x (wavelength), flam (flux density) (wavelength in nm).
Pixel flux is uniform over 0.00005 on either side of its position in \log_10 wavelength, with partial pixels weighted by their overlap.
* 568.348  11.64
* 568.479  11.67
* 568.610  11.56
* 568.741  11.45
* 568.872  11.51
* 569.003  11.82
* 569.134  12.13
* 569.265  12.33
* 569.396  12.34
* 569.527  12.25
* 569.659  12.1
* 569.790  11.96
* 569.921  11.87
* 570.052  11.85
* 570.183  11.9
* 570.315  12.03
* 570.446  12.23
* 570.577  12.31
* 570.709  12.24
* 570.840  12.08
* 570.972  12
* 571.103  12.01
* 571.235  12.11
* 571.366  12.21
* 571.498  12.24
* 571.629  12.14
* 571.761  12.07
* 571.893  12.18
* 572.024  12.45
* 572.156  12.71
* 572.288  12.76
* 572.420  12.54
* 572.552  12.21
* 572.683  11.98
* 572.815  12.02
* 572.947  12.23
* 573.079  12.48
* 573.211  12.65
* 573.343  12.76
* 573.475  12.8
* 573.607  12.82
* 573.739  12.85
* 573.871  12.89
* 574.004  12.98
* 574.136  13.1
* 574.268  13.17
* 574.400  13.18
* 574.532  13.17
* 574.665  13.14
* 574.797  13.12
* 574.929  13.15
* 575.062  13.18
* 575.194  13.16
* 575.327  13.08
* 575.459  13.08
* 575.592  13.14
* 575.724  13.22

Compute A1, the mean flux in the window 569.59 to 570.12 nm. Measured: 11.9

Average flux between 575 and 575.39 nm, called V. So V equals 13.1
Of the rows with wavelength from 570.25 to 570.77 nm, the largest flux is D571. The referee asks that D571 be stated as 12.31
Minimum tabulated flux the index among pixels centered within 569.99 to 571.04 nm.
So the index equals 11.85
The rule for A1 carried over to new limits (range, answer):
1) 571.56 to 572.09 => 12.2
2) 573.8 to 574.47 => 13.1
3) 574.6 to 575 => 13.1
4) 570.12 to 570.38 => 11.9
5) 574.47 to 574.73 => 13.1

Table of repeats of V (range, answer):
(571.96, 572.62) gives 12.5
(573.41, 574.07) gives 12.9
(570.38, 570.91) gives 12.2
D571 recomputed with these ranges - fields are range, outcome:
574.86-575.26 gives 13.18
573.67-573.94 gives 12.89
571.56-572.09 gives 12.45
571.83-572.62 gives 12.76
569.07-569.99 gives 12.34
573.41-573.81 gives 12.85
